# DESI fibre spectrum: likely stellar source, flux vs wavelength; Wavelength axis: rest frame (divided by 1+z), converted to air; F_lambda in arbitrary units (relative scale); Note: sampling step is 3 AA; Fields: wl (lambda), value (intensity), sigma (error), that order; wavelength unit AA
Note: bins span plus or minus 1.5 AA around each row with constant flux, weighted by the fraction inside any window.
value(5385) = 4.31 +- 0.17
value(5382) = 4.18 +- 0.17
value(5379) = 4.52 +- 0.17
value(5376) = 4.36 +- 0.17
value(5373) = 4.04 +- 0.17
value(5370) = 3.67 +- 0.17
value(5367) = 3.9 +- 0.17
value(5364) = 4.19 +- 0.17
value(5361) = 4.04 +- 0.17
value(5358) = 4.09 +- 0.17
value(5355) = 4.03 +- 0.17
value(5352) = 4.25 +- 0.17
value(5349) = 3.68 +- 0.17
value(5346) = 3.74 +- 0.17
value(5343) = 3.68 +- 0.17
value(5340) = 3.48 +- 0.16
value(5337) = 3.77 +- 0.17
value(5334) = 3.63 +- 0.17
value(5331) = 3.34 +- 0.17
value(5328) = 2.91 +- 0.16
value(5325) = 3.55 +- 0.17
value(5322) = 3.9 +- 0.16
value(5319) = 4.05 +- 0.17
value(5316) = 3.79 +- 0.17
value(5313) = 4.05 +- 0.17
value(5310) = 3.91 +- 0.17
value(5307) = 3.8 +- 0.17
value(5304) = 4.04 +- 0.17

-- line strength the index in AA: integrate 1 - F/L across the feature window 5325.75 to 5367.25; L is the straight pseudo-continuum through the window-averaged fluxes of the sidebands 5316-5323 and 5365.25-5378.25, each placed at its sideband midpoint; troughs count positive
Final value 2.4 AA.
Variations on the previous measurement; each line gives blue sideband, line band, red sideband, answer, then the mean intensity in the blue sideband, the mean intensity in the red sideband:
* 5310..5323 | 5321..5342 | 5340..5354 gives 2.01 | 3.94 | 3.81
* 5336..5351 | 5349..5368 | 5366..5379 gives -0.88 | 3.69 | 4.06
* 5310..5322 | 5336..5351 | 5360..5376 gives 1.10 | 3.95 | 4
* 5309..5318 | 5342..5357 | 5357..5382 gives 0.56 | 3.92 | 4.11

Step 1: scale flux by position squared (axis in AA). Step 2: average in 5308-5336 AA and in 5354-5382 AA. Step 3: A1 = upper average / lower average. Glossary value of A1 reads 1.1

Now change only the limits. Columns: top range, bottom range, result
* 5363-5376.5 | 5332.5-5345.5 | 1.11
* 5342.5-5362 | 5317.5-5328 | 1.08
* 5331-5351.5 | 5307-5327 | 0.96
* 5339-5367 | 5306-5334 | 1.07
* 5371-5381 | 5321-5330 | 1.27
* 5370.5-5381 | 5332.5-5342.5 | 1.18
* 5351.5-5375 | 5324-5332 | 1.26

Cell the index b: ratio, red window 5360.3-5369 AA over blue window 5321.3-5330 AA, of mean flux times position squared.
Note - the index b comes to 1.2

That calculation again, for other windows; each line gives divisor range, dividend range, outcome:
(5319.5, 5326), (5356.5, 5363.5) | 1.09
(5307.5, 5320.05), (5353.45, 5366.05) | 1.06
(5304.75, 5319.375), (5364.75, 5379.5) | 1.06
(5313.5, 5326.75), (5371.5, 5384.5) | 1.14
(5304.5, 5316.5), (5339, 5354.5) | 0.98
